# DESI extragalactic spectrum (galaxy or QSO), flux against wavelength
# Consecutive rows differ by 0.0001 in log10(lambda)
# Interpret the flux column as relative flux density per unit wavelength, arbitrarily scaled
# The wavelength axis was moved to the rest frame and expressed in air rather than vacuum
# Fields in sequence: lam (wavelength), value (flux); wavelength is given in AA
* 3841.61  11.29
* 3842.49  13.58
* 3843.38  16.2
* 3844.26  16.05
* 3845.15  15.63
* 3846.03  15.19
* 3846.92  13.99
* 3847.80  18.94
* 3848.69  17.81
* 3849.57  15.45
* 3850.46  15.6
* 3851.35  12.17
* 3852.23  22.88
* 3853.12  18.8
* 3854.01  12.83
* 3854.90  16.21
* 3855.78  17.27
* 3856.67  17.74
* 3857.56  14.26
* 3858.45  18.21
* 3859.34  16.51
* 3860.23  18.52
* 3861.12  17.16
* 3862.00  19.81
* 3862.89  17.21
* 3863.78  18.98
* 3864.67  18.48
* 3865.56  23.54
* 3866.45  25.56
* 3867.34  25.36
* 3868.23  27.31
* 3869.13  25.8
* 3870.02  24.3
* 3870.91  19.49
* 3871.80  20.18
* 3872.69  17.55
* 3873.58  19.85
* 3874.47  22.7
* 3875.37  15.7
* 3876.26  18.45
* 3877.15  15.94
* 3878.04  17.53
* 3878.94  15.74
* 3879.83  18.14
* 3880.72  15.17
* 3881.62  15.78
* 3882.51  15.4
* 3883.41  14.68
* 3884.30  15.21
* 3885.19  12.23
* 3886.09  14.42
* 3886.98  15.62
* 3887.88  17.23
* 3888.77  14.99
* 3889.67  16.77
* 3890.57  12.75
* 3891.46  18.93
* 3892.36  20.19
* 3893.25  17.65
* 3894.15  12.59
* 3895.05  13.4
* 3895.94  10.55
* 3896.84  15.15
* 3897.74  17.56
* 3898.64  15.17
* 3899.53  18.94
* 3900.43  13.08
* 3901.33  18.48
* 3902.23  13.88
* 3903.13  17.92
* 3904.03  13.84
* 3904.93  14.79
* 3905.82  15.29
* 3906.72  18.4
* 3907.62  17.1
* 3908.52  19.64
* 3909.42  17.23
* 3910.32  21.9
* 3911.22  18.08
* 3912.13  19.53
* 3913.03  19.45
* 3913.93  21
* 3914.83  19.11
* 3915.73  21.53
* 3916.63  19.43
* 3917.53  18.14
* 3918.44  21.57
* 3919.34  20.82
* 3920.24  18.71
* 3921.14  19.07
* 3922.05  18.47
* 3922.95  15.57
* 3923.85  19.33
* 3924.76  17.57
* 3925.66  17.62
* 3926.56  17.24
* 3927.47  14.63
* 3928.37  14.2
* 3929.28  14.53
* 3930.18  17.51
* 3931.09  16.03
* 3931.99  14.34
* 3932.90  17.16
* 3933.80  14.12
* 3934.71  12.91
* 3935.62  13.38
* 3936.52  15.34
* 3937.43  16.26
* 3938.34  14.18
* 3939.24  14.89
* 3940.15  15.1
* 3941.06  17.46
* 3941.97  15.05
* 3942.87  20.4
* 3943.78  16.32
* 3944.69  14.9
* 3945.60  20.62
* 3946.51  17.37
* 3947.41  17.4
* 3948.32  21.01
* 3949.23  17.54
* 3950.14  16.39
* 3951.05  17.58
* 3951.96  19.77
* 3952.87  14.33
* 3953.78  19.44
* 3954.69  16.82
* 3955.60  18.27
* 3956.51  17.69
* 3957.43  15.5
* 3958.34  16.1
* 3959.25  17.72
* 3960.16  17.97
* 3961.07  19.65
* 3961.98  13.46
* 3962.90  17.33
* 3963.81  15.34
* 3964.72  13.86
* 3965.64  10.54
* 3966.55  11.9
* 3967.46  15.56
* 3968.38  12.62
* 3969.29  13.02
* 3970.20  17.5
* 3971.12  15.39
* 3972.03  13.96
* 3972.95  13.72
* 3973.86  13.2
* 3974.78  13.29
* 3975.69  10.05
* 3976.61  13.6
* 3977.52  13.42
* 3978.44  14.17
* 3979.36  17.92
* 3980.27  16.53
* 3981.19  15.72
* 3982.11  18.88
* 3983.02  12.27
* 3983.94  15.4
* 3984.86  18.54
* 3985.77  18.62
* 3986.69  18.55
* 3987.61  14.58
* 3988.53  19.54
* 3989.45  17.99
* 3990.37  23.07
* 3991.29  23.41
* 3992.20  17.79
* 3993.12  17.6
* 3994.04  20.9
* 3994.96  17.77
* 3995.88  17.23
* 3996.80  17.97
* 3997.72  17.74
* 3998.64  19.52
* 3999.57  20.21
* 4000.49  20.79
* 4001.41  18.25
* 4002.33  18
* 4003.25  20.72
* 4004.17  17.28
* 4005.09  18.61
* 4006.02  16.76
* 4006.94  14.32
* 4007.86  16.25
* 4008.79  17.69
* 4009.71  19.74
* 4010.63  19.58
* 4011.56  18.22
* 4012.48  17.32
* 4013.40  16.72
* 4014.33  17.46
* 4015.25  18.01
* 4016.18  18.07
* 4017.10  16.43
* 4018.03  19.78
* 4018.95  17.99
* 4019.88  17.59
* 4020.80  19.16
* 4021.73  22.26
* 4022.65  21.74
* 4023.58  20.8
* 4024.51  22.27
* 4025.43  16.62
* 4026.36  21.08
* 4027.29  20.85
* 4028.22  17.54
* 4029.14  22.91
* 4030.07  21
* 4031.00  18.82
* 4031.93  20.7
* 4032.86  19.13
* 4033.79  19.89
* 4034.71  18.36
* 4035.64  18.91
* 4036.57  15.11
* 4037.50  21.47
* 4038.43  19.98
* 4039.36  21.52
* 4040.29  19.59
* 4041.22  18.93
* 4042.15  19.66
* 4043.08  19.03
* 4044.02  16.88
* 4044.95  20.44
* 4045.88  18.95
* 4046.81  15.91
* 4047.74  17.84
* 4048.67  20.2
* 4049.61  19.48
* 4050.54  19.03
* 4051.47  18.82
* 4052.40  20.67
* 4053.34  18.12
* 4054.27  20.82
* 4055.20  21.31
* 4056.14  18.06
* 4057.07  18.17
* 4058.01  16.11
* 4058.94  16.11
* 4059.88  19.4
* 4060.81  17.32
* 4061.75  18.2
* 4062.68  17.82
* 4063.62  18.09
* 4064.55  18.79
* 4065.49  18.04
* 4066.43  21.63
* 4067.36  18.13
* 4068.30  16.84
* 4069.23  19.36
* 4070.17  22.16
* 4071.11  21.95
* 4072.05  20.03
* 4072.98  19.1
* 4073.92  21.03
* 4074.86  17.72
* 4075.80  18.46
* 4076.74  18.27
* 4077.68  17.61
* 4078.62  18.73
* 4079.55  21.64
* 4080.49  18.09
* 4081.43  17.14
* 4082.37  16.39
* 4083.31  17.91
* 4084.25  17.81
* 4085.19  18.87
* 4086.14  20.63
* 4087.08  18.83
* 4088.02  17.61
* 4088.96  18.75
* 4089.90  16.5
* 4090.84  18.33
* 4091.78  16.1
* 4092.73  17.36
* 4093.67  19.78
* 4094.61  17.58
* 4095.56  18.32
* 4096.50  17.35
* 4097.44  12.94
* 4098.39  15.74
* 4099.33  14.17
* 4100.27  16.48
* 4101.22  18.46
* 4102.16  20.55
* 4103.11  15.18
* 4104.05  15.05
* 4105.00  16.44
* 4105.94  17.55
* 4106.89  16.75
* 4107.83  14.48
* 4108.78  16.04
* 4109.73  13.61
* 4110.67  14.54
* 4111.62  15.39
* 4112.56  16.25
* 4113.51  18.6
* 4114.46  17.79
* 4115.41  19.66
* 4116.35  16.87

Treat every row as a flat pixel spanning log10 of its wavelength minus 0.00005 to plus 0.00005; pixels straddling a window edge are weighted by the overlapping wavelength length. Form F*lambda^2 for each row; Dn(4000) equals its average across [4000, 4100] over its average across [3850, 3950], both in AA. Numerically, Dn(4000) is 1.16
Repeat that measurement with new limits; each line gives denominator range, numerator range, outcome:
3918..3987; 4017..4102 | 1.22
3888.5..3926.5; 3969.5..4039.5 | 1.09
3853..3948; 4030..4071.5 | 1.18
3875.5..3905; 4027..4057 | 1.33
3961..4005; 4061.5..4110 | 1.14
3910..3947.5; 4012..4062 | 1.16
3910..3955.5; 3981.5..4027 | 1.10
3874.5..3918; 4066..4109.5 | 1.18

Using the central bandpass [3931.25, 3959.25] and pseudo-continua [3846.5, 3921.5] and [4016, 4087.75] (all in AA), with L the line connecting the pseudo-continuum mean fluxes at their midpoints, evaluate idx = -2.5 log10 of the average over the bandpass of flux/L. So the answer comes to 0.10 mag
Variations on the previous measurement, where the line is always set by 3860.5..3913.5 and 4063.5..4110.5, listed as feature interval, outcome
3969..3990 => 0.147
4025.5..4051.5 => -0.088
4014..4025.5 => -0.082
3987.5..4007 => -0.060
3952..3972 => 0.129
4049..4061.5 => -0.053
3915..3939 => 0.051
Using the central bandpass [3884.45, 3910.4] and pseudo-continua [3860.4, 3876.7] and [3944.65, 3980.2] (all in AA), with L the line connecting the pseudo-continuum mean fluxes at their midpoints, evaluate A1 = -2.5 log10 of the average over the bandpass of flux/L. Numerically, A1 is 0.21 mag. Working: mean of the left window 20.9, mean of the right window 15.8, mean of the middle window 16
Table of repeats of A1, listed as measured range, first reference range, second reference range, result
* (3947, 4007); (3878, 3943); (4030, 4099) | 0.04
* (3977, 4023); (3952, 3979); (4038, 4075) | -0.09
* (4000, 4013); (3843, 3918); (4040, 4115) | -0.02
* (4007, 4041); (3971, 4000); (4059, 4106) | -0.11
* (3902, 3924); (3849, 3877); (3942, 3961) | -0.01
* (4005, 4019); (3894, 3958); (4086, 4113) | -0.05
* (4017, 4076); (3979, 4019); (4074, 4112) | -0.09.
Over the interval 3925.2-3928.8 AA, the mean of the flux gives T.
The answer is 16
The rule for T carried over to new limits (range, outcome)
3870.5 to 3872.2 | 19.8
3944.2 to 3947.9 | 17.6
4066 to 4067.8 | 19.9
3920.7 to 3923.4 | 17.7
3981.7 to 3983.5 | 15.5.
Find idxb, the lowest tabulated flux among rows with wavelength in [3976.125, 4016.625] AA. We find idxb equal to 12.27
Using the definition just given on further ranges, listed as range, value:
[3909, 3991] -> 10.05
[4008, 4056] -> 15.11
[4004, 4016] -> 14.32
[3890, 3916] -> 10.55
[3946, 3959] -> 14.33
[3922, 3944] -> 12.91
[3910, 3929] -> 14.2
